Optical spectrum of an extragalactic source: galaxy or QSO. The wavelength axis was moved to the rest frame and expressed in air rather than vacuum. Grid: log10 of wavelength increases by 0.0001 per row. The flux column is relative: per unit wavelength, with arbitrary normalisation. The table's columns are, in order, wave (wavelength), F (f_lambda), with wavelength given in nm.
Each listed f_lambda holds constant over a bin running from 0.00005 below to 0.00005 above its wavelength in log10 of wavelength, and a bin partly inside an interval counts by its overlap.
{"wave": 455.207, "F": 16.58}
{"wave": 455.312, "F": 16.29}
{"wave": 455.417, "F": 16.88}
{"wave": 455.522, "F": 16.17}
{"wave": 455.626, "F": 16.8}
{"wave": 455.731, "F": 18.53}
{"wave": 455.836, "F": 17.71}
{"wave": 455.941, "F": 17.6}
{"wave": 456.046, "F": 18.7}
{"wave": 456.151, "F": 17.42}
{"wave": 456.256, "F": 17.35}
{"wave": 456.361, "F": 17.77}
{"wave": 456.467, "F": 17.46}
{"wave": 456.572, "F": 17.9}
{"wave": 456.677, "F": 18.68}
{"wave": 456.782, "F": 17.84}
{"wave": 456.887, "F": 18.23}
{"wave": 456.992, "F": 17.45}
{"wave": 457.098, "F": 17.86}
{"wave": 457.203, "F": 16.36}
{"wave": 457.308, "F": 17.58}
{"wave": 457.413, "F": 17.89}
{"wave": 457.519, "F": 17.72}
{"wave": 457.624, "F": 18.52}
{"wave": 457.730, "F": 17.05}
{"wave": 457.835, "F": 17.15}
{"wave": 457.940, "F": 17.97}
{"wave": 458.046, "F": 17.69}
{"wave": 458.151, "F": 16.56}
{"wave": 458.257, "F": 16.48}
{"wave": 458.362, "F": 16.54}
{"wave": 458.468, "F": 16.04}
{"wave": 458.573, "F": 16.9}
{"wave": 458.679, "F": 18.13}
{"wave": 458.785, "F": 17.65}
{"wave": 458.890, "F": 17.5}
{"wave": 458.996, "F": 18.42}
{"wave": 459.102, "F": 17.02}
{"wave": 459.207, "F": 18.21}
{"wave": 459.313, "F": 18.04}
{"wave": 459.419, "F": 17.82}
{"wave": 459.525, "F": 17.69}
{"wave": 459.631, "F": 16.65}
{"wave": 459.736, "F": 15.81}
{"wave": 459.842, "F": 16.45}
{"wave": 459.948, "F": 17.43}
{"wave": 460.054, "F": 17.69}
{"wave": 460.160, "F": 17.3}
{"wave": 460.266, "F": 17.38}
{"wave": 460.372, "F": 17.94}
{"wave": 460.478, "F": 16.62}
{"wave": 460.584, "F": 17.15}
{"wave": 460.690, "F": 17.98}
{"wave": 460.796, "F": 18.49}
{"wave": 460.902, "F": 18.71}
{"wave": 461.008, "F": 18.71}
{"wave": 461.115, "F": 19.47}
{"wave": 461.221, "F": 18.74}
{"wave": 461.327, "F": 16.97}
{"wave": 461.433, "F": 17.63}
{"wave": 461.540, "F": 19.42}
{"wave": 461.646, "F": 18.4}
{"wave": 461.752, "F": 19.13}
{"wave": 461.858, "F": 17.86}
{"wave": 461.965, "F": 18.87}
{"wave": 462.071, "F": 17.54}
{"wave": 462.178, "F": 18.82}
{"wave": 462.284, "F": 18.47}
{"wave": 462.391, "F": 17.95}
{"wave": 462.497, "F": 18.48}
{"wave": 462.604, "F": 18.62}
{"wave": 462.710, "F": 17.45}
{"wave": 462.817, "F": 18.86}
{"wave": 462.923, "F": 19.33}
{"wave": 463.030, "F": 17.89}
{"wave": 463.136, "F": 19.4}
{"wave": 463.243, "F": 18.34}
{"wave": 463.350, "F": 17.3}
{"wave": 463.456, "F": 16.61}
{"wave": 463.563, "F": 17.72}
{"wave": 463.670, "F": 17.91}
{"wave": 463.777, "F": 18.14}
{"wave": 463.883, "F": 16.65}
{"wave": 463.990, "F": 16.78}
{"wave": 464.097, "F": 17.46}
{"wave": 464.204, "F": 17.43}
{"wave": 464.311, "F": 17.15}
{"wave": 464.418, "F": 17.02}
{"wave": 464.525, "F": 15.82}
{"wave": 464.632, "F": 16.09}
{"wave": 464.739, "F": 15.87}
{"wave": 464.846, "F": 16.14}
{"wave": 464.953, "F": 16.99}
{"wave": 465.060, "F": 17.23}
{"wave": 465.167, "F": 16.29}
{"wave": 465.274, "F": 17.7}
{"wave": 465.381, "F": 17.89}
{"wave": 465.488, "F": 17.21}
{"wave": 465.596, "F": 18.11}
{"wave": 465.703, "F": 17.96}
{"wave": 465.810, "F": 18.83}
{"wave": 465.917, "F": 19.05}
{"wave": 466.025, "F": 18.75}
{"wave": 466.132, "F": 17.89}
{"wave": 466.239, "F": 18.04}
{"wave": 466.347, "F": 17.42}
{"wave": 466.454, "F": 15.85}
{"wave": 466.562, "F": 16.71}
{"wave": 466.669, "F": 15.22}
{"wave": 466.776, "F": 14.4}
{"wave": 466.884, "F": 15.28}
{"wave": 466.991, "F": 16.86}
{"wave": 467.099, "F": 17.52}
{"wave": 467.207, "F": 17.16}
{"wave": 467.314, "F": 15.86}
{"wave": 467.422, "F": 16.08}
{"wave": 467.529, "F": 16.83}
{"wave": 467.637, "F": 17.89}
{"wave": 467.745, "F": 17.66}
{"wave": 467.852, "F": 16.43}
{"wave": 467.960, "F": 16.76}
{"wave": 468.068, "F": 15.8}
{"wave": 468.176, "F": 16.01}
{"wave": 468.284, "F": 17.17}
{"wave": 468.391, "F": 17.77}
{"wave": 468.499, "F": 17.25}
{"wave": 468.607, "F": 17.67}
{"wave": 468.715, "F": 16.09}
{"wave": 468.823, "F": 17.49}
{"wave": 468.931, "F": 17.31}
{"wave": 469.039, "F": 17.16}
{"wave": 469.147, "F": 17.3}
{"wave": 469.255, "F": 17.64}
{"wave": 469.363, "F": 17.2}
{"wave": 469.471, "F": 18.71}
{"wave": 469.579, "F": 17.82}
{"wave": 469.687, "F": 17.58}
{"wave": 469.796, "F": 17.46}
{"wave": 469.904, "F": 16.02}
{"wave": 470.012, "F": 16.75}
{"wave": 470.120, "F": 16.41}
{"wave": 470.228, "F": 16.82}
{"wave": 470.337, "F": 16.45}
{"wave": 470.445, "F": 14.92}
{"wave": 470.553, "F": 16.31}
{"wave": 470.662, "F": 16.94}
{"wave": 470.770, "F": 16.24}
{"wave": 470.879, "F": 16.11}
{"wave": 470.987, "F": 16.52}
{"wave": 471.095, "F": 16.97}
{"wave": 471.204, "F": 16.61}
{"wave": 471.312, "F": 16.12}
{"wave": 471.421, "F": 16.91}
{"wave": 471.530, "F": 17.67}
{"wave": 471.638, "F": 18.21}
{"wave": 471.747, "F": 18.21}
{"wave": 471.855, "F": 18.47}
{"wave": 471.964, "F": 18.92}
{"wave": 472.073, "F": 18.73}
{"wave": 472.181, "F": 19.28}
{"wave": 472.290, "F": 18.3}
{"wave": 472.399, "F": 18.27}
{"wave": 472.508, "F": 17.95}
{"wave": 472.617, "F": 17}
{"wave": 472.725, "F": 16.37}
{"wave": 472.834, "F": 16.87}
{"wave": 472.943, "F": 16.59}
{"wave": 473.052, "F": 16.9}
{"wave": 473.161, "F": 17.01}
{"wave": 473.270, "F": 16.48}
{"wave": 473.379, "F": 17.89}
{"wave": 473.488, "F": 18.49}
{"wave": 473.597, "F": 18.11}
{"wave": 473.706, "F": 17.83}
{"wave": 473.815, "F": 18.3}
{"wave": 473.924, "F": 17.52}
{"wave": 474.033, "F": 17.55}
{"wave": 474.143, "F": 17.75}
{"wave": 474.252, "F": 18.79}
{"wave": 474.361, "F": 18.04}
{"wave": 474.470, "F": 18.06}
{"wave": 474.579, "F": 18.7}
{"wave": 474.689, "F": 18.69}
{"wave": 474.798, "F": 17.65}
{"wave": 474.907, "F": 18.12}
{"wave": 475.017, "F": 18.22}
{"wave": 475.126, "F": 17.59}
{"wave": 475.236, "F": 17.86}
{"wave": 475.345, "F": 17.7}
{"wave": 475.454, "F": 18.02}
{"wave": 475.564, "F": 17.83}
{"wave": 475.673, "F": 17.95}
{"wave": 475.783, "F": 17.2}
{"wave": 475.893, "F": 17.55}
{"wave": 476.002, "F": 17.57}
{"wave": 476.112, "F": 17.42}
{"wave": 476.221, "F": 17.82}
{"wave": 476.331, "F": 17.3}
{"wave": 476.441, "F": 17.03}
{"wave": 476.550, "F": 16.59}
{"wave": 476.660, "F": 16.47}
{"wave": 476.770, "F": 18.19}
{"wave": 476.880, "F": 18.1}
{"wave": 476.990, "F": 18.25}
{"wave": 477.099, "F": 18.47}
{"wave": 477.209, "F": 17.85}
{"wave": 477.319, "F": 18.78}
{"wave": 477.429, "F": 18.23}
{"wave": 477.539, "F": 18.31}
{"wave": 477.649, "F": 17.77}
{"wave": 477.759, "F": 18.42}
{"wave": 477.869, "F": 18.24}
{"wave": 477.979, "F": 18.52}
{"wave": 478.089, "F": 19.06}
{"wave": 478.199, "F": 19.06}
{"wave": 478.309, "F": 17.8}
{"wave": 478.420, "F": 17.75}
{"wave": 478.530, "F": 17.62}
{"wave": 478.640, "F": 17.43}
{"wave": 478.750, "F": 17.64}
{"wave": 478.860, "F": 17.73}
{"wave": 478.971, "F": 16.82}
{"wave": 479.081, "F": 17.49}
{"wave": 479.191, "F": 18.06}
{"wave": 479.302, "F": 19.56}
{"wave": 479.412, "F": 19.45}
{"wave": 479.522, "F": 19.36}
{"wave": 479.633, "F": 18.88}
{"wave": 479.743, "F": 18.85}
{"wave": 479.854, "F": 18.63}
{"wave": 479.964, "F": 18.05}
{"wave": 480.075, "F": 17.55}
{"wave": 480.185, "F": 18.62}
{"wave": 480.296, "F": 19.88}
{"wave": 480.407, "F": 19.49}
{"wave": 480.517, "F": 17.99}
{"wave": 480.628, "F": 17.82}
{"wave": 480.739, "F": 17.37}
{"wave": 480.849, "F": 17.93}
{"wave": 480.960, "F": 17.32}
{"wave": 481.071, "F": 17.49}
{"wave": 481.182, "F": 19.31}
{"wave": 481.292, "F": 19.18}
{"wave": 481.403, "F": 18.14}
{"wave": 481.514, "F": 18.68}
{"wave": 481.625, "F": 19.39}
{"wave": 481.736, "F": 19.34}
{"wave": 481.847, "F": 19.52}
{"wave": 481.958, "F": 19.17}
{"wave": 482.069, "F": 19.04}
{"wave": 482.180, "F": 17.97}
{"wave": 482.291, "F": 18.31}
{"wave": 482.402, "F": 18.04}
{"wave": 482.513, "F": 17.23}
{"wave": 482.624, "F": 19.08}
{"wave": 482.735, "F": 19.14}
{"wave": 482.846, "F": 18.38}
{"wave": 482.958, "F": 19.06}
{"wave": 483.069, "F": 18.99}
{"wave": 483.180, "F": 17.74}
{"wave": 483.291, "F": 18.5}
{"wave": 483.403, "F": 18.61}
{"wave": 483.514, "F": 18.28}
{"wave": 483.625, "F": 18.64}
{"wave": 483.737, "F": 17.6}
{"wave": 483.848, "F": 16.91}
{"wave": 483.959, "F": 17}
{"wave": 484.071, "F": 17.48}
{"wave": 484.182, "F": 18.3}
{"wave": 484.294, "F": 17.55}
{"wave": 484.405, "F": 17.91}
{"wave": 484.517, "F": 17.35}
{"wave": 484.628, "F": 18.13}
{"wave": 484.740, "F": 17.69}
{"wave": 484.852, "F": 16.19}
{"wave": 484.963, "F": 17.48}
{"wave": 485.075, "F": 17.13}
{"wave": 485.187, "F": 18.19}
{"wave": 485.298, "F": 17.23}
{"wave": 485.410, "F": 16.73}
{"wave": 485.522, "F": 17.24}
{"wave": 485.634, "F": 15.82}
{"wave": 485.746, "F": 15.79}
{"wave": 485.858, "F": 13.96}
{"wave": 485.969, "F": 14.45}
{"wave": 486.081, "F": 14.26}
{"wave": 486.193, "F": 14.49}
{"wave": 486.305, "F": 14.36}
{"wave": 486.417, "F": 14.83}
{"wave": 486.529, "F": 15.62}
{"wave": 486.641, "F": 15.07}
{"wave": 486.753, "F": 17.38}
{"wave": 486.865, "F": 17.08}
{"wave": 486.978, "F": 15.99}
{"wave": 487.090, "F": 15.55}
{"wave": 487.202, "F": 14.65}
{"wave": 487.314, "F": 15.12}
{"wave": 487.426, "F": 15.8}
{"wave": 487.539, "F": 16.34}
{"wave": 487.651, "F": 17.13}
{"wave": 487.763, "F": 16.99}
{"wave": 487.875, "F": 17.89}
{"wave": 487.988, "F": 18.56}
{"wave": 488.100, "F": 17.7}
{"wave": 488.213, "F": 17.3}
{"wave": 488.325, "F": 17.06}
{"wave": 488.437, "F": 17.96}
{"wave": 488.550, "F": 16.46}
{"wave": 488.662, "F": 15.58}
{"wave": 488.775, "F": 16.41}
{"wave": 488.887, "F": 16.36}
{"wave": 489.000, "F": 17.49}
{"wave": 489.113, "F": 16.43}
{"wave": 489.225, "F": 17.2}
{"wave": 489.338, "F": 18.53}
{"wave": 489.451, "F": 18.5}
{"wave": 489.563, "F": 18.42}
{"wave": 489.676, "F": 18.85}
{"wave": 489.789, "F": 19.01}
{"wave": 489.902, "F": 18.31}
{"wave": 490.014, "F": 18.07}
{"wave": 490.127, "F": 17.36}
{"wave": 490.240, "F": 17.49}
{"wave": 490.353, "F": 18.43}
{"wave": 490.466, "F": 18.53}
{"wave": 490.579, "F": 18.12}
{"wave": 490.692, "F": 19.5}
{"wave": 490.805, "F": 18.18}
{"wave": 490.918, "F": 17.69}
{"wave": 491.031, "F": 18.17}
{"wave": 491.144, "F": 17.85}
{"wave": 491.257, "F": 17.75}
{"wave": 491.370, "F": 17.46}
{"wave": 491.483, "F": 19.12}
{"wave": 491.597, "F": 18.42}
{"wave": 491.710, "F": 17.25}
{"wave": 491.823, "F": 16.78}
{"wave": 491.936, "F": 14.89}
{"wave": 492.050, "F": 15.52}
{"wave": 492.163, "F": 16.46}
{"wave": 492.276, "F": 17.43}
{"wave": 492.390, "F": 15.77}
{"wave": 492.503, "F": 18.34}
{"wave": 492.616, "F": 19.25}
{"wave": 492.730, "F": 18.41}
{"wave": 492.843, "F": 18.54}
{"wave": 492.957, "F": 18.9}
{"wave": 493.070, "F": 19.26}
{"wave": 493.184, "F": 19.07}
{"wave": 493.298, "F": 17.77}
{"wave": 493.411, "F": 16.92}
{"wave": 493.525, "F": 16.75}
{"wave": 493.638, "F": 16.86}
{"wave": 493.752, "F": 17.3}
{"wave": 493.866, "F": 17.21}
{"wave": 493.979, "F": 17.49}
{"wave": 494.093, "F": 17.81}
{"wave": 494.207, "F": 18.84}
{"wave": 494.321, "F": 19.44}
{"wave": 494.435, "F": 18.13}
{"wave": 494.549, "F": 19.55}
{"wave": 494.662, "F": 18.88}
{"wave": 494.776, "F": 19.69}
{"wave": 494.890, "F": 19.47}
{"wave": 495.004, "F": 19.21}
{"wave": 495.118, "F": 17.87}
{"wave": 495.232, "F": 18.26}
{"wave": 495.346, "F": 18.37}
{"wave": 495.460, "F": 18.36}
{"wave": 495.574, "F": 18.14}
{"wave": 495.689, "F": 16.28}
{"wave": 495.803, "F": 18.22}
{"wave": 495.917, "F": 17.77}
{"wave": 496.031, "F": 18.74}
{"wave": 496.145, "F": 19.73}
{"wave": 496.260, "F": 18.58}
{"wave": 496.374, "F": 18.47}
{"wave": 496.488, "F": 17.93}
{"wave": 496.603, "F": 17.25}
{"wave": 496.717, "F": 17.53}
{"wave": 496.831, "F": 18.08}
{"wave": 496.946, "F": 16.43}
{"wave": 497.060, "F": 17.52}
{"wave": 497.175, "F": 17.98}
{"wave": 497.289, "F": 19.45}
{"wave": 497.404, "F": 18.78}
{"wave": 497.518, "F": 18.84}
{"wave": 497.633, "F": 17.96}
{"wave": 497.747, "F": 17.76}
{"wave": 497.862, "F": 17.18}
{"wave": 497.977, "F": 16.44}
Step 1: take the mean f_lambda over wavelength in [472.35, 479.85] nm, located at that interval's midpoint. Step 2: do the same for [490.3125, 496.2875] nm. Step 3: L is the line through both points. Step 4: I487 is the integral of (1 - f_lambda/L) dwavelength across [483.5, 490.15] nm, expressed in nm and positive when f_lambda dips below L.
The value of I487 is 0.41 nm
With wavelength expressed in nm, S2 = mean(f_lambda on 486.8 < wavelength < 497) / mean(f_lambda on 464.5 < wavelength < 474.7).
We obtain 1.03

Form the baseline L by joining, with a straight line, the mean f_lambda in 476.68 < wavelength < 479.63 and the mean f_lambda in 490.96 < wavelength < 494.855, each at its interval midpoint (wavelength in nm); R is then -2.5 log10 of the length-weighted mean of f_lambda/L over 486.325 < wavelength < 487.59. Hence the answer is 0.15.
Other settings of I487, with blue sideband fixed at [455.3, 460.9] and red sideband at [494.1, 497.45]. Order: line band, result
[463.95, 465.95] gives 0.05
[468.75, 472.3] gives 0.10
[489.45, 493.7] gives 0.09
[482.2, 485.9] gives 0.09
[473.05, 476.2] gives 0.00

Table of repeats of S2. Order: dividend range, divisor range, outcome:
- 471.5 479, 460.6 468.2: 1.02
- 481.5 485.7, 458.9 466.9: 1.02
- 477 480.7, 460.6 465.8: 1.03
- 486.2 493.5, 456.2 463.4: 0.97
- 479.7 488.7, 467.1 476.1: 1.00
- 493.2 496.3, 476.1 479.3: 1.02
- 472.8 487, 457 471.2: 1.02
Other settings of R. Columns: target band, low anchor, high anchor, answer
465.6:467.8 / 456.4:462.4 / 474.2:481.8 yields 0.05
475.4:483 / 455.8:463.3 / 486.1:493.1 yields -0.05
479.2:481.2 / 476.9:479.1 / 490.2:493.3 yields -0.03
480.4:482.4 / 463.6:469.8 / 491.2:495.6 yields -0.05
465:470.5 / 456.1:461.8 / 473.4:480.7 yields 0.05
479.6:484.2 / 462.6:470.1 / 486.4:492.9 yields -0.07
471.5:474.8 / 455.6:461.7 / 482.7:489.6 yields -0.04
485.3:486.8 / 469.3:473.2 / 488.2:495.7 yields 0.15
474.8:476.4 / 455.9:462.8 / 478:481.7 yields 0.03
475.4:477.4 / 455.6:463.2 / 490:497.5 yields 0.01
